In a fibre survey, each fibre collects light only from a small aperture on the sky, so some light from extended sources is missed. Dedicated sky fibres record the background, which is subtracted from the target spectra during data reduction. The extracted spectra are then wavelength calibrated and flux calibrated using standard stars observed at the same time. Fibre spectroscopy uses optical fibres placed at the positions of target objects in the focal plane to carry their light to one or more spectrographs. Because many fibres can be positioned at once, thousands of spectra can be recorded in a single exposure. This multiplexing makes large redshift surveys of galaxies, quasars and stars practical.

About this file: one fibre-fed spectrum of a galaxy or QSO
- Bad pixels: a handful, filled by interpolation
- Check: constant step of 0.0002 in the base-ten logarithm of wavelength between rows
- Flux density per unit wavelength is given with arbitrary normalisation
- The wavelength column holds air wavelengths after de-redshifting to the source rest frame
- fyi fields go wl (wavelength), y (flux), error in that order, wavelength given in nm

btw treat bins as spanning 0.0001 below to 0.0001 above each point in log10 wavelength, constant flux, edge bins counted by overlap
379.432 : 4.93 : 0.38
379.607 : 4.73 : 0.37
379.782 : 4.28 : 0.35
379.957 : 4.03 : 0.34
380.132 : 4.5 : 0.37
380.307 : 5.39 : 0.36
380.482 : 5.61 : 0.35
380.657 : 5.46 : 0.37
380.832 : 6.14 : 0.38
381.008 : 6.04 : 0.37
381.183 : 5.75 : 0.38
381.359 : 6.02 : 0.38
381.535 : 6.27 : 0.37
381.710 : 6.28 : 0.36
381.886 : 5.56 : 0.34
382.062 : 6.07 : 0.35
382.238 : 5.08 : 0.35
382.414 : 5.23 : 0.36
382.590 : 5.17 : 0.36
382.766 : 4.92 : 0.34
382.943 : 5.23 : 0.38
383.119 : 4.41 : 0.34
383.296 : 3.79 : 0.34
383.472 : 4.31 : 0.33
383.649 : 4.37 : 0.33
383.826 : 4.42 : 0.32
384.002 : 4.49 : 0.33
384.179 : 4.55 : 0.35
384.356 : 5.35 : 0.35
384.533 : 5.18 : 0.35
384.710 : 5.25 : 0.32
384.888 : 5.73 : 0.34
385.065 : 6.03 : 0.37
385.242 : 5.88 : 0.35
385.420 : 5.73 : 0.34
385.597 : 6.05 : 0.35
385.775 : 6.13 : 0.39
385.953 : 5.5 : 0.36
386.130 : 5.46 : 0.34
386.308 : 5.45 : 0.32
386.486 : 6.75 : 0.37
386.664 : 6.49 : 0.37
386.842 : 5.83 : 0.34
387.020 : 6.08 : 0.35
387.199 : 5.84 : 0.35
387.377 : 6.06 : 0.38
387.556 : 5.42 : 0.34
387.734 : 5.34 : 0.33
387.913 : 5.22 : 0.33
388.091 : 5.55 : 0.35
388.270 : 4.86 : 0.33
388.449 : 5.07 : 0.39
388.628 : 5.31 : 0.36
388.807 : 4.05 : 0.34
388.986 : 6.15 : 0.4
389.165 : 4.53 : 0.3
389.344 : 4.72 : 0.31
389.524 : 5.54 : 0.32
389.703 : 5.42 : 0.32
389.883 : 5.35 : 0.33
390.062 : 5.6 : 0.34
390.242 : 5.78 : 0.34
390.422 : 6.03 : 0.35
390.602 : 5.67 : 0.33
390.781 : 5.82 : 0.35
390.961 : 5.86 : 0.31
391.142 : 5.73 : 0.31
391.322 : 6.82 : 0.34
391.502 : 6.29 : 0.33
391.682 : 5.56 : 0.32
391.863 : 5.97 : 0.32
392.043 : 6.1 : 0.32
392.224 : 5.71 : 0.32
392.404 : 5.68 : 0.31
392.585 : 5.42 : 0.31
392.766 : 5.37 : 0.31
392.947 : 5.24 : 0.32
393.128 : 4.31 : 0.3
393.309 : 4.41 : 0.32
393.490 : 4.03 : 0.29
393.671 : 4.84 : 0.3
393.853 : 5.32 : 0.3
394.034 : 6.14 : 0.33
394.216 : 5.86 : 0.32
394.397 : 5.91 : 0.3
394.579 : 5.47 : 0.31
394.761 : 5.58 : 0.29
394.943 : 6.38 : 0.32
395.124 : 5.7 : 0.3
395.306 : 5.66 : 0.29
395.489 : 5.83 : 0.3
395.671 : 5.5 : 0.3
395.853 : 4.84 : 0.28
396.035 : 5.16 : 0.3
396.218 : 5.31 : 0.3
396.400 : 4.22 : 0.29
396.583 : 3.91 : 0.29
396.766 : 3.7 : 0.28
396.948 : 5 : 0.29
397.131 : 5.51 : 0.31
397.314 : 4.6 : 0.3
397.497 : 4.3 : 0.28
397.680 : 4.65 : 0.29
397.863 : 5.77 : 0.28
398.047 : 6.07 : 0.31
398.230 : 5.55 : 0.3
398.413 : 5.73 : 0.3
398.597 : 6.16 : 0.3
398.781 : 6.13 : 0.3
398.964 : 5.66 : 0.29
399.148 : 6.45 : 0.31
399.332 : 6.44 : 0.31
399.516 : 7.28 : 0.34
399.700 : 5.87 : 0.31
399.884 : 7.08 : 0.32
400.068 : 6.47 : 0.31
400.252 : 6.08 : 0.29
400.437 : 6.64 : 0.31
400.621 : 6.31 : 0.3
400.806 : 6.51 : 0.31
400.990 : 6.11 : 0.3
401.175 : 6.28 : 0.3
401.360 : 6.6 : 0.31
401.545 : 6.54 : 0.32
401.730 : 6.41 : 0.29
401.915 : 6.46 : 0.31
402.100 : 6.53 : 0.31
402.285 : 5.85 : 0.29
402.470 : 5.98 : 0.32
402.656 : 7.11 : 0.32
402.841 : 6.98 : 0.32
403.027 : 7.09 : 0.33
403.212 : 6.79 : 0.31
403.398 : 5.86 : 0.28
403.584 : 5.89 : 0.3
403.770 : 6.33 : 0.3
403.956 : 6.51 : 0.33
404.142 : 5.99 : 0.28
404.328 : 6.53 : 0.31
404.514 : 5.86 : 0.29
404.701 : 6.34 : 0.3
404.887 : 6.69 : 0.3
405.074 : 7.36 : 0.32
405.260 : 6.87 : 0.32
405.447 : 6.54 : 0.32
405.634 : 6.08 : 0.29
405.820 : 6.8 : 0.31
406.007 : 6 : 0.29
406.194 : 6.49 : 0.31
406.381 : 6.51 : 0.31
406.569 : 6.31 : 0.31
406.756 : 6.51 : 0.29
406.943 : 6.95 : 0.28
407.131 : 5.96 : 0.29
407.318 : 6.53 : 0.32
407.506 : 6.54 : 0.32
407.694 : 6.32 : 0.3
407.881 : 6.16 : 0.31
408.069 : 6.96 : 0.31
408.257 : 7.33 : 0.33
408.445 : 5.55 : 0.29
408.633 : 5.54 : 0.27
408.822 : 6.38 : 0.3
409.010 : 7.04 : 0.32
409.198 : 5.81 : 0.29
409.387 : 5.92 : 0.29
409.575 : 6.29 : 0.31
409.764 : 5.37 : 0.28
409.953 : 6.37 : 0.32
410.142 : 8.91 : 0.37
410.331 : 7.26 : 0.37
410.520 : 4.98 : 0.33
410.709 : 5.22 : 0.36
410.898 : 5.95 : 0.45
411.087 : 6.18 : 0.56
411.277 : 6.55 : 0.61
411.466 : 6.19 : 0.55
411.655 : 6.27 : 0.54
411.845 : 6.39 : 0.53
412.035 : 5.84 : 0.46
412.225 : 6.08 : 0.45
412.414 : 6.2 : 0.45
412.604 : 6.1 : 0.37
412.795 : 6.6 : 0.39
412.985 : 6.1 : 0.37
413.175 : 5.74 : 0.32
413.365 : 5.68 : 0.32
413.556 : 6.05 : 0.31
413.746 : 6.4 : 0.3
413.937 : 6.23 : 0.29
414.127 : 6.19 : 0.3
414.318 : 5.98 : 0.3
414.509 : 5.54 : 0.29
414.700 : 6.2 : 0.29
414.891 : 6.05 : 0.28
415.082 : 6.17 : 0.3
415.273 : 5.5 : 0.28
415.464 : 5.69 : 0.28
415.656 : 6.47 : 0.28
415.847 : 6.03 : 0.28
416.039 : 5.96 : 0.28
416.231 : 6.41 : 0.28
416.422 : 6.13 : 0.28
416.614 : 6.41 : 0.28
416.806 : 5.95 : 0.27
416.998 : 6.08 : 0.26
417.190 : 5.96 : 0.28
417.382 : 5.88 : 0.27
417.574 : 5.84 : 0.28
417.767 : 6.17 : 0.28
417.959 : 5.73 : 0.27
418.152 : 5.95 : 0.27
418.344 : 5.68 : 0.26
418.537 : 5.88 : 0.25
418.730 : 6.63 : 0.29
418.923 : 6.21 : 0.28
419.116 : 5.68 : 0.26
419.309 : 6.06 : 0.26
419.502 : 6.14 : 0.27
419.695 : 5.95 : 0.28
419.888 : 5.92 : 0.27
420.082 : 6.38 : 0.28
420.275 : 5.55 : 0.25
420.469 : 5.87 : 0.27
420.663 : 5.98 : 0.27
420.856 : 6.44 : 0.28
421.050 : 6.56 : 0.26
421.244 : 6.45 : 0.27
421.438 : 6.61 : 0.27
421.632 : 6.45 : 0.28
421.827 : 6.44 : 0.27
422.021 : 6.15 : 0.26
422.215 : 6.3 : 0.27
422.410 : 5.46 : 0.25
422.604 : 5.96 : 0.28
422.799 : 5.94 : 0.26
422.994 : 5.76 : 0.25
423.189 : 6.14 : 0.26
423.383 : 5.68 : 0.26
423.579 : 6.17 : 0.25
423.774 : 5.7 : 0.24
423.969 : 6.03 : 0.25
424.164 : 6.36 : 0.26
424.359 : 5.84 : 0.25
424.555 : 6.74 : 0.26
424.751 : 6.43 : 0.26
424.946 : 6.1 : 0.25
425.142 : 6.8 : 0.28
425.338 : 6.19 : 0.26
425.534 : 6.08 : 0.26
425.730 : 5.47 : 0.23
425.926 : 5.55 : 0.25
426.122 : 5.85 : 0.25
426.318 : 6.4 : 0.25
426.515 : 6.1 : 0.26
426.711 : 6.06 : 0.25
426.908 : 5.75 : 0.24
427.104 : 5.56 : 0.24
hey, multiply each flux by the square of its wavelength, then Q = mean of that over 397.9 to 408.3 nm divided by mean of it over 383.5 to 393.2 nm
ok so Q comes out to 1.3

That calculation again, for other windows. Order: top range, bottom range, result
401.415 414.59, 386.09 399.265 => 1.25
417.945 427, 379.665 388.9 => 1.37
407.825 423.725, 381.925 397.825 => 1.30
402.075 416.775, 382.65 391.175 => 1.31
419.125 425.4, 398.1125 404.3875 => 1.07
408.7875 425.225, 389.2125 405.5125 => 1.15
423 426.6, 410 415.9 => 1.05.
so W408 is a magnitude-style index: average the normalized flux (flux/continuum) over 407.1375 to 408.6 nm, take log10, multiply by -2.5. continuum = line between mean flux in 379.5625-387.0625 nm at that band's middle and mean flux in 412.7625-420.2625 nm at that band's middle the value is -0.10 mag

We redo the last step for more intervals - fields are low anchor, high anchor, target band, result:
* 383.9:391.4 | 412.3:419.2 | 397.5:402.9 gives -0.08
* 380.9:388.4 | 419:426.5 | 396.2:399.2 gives 0.09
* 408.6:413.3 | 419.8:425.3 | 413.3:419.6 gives 0.03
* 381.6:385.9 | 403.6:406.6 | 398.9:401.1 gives -0.05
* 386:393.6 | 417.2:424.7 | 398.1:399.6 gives -0.09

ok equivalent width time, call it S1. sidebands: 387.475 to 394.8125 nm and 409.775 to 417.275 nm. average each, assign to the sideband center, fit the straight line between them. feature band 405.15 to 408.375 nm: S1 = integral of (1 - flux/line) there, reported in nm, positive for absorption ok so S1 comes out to -0.319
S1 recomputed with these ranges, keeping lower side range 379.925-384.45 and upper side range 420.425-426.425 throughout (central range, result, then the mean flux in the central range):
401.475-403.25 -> -0.29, 6.57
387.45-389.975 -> 0.07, 5.19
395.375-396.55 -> 0.09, 5.09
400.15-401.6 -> -0.20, 6.38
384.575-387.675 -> -0.34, 5.85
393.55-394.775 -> -0.02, 5.55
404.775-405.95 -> -0.20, 6.7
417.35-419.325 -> 0.01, 5.97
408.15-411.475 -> -0.26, 6.27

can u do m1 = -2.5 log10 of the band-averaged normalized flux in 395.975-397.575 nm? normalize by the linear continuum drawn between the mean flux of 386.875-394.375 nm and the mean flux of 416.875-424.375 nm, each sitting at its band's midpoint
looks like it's 0.21 mag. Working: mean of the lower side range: 5.47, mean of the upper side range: 6.05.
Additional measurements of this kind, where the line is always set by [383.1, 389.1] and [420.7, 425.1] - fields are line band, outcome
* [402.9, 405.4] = -0.13 mag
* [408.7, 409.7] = -0.07 mag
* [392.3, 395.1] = 0.04 mag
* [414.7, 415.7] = 0.01 mag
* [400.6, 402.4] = -0.12 mag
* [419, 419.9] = 0.02 mag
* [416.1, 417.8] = -0.01 mag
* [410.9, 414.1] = -0.04 mag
